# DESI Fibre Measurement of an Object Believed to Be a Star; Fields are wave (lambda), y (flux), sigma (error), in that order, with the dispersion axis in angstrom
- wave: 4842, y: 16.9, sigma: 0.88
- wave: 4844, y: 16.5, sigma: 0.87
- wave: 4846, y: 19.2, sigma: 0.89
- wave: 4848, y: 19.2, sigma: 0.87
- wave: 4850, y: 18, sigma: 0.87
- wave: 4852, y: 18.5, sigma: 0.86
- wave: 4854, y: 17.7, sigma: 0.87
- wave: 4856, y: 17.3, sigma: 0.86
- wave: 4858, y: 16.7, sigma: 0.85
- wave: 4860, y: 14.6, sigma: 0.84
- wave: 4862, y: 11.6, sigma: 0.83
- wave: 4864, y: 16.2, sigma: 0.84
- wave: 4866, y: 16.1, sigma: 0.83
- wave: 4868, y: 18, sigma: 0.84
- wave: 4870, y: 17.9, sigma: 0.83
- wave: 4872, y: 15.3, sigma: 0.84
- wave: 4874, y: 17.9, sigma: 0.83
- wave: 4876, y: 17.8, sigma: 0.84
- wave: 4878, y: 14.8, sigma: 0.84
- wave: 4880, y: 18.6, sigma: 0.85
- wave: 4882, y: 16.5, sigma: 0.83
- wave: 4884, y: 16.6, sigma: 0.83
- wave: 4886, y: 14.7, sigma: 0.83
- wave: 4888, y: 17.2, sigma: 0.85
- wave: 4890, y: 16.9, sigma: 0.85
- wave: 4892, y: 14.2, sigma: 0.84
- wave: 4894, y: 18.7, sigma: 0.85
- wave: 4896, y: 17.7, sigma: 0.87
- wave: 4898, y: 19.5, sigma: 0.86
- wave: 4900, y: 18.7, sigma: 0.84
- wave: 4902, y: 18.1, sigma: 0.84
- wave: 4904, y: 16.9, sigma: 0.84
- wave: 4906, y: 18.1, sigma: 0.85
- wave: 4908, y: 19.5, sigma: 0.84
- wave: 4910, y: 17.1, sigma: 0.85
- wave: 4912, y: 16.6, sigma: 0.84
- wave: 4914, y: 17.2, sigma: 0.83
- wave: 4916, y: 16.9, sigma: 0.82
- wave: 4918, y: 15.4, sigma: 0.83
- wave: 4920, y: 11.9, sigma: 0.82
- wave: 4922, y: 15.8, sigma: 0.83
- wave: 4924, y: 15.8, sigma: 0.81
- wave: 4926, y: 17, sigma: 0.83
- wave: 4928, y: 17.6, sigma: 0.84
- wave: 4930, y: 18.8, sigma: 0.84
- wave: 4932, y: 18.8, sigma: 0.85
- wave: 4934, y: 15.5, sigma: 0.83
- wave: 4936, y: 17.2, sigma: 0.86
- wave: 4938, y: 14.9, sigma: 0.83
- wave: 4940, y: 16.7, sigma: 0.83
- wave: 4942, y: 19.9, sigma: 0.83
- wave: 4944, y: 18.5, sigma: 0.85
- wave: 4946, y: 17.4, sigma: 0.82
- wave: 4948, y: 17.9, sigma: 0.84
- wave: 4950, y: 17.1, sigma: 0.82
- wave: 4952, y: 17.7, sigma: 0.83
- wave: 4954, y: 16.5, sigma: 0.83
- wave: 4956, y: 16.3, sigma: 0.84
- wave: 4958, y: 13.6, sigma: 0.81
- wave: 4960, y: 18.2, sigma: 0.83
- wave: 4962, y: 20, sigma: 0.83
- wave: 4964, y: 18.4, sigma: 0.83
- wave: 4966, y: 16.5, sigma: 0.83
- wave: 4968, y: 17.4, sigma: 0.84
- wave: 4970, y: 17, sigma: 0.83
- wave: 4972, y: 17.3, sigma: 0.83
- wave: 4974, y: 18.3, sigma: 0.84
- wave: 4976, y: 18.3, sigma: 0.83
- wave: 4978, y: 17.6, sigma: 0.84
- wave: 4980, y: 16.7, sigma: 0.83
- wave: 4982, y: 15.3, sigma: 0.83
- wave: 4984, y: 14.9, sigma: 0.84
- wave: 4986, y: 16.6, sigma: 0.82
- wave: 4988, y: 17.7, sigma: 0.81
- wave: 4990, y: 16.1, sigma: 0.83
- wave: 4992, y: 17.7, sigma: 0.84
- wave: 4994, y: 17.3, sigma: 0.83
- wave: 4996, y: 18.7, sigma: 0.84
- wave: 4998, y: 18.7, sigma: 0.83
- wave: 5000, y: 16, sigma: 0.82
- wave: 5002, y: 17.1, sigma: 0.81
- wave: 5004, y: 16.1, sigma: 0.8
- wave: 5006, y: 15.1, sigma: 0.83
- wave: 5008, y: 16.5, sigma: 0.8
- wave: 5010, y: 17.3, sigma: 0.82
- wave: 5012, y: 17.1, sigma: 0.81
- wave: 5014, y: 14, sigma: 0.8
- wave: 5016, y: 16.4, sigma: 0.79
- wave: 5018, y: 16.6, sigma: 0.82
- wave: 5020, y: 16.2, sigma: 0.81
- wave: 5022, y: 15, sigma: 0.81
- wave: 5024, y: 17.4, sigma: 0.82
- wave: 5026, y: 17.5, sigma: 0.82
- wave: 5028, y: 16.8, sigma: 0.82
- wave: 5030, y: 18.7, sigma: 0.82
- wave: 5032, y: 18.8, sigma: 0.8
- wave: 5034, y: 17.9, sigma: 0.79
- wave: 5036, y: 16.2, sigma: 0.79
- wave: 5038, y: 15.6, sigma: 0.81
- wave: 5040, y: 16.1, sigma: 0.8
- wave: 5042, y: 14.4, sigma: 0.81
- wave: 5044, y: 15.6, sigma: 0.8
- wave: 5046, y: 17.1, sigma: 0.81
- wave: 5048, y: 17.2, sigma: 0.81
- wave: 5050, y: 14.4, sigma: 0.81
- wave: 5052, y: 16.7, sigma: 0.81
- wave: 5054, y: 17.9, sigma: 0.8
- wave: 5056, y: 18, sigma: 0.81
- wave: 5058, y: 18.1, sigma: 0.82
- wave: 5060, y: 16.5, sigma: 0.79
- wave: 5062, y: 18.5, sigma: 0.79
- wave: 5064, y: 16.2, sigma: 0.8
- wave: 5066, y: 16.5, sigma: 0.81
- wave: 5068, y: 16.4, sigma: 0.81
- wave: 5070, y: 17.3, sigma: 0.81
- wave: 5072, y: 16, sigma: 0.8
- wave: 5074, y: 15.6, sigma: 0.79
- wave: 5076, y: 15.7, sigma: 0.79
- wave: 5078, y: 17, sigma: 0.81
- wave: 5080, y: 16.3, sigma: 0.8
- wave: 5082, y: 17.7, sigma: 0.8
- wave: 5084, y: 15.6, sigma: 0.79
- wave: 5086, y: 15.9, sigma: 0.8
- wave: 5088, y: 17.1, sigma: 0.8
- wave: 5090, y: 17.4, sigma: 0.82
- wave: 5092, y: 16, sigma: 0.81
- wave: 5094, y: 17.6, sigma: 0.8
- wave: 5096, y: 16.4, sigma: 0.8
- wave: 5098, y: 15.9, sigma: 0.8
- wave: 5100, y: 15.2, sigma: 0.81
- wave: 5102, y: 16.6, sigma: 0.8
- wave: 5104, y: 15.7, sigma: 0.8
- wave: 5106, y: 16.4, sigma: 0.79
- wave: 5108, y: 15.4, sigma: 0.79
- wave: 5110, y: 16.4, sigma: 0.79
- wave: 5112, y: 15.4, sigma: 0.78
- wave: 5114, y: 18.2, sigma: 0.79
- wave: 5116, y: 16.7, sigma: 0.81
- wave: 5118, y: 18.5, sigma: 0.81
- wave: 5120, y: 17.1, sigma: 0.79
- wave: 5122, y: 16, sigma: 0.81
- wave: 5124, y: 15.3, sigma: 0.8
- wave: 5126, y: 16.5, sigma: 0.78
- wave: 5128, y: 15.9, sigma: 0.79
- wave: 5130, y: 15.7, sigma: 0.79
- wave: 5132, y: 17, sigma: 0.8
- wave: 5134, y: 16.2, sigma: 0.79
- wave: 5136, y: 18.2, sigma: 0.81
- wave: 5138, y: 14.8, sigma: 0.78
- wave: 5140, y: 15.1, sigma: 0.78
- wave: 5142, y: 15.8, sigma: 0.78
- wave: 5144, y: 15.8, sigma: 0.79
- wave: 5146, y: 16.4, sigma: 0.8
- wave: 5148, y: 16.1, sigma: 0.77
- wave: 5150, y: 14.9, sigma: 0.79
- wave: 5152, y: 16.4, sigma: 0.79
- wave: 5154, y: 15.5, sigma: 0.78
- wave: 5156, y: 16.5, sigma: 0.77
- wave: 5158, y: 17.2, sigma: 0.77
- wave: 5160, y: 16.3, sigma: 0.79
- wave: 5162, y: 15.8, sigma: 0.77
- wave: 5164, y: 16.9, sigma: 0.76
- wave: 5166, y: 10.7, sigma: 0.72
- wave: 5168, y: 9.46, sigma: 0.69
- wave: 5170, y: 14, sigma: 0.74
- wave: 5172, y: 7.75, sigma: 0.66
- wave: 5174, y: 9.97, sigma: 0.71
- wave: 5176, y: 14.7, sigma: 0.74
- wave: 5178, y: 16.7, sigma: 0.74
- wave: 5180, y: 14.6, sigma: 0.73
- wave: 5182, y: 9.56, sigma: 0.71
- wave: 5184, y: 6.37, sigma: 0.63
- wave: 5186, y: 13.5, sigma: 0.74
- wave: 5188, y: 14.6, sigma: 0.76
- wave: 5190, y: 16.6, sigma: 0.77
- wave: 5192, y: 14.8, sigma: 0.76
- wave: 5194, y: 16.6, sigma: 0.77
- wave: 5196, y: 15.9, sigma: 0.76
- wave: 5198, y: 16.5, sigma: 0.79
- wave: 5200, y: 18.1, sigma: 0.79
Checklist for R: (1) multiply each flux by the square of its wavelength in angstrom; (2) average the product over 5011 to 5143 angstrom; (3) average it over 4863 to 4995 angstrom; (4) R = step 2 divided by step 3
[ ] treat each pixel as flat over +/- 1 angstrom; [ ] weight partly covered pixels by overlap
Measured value 1.03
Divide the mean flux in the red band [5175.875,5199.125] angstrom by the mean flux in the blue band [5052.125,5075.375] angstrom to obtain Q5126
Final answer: 0.8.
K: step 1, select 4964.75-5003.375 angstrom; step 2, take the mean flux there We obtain 17.1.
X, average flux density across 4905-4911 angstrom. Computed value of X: 18.2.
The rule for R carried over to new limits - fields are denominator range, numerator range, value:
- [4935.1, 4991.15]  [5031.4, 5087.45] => 1.01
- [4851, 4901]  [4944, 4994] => 1.06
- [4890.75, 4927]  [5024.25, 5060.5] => 1.05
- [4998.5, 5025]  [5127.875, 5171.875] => 0.99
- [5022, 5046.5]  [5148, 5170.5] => 0.94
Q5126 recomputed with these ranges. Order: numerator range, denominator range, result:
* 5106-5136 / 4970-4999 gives 0.96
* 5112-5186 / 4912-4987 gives 0.88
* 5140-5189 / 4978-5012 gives 0.83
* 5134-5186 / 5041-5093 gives 0.86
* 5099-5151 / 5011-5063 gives 0.97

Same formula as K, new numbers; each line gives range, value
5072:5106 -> 16.3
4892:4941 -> 17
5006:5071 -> 16.7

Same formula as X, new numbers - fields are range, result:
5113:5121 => 17.6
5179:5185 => 10.2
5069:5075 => 16.3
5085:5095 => 16.8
